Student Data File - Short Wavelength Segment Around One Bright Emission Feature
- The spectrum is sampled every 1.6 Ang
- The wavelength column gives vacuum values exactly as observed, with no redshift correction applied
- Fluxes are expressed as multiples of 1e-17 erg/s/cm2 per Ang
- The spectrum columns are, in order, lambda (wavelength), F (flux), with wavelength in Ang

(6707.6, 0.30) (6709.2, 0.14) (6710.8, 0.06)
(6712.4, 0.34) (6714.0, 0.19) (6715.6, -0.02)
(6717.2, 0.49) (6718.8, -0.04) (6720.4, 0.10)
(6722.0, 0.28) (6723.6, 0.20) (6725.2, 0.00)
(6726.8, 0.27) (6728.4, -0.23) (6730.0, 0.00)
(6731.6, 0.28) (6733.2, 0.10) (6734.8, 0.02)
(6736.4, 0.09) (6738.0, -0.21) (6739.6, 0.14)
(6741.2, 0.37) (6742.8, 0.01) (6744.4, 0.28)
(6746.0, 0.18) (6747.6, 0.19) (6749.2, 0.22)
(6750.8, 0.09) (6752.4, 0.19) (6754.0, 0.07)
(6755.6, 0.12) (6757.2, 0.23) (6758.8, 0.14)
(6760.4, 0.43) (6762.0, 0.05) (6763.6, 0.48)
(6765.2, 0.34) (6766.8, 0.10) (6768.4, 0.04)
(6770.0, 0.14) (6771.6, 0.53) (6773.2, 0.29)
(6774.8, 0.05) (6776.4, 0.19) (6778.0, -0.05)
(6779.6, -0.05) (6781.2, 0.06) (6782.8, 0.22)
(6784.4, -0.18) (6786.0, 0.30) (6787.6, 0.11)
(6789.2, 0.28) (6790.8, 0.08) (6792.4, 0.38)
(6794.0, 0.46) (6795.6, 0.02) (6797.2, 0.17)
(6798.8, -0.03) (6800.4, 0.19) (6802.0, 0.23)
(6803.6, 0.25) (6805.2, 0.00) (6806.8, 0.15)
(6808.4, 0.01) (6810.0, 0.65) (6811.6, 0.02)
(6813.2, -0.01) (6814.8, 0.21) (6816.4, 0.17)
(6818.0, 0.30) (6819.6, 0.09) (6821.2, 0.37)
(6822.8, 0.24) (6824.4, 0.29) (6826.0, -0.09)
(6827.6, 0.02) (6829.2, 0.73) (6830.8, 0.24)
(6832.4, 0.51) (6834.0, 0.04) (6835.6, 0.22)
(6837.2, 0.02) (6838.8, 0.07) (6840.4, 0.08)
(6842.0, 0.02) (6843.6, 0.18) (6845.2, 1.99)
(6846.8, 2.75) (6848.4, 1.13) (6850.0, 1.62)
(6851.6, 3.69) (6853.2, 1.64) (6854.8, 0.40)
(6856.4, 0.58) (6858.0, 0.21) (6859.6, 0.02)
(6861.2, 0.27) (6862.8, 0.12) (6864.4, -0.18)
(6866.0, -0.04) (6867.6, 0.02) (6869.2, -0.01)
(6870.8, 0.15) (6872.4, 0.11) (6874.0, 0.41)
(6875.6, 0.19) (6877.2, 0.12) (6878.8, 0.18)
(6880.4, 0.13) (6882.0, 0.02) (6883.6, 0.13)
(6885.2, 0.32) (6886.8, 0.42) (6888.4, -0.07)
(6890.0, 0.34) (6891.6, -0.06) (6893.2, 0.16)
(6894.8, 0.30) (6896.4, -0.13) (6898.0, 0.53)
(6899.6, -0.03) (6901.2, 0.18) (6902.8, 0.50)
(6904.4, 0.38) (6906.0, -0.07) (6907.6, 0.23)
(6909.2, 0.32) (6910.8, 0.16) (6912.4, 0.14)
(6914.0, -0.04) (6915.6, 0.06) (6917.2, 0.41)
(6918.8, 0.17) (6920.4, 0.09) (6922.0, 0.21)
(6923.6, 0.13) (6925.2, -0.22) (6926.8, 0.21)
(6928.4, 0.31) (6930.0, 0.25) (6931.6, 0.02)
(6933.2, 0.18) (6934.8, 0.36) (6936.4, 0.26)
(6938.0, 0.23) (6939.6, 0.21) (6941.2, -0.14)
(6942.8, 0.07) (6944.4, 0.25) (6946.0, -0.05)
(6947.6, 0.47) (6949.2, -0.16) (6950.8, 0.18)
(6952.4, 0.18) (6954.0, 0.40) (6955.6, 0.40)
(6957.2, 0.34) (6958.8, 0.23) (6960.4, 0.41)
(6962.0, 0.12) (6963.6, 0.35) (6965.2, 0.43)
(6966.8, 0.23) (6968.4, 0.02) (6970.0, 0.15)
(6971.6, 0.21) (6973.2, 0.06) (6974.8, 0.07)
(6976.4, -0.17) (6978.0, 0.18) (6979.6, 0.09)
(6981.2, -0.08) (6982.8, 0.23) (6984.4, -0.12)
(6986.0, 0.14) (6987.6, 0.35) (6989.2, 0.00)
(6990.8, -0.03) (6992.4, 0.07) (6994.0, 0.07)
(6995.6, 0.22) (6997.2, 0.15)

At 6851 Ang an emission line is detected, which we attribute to [O II]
